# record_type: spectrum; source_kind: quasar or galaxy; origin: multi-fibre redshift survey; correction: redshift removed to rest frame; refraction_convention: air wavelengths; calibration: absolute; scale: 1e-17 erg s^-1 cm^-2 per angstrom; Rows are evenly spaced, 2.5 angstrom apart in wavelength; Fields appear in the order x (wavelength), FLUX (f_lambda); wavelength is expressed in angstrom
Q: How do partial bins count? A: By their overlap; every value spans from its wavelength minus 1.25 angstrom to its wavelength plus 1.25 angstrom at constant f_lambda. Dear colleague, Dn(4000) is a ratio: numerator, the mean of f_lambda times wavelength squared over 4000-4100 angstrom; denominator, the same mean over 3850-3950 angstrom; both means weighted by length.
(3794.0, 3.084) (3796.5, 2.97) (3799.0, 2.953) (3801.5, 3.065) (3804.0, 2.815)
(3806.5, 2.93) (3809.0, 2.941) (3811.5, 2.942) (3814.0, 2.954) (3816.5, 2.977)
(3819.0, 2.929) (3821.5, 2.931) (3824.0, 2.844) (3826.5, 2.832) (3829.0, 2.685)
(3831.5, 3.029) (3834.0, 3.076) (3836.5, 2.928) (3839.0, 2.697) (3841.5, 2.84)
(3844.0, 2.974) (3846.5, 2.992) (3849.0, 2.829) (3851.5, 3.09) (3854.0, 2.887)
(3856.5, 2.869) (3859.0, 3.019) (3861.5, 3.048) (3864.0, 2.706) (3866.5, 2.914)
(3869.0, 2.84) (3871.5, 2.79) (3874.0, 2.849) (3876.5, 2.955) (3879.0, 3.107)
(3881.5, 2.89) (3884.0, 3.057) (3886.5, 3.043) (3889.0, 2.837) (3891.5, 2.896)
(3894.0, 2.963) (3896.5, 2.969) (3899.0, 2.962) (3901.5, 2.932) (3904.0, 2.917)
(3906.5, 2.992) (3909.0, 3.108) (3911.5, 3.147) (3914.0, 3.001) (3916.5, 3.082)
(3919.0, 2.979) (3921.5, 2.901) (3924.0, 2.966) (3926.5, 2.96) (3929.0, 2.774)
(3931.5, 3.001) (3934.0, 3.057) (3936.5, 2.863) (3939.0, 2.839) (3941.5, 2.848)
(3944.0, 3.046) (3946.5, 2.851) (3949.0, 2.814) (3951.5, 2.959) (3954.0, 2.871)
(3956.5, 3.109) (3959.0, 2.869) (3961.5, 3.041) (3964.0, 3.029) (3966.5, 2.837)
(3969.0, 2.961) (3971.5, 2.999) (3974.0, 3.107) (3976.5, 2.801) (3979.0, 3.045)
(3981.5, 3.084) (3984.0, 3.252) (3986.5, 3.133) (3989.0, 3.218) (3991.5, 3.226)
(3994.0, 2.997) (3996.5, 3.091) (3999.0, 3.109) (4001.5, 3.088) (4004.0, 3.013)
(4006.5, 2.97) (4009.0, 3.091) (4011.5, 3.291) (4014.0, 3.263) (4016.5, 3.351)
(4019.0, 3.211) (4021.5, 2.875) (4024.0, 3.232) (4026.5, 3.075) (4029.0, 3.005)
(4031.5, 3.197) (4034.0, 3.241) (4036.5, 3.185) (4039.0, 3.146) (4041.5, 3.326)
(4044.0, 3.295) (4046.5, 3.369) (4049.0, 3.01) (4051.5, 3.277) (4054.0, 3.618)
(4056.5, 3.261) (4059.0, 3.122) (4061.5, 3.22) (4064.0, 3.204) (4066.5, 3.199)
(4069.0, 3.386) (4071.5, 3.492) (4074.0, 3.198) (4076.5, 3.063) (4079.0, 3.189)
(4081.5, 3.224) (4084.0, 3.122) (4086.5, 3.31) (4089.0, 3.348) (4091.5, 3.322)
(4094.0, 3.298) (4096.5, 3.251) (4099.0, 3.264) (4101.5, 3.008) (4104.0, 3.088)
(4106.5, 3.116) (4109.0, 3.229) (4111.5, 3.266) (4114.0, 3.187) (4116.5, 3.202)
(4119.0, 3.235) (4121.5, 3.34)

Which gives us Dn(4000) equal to 1.18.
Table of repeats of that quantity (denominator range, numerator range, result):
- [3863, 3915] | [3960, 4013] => 1.09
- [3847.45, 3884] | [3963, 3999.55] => 1.11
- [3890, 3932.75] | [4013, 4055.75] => 1.15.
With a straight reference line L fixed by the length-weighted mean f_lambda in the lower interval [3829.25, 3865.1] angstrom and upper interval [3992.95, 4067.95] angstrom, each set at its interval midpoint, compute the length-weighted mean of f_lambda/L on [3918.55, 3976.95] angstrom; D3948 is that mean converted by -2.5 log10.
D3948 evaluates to 0.05 mag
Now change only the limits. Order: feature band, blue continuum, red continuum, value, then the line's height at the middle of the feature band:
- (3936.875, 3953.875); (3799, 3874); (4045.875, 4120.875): 0.06 mag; 3.05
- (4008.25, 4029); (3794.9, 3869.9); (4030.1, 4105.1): 0.00 mag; 3.17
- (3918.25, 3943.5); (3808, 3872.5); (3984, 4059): 0.04 mag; 3.04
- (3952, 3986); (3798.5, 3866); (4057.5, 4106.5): 0.03 mag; 3.09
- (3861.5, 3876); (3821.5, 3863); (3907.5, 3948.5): 0.03 mag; 2.93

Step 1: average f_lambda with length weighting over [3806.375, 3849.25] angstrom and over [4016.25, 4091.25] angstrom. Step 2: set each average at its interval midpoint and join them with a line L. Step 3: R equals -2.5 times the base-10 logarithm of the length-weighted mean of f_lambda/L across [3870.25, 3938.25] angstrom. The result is 0.02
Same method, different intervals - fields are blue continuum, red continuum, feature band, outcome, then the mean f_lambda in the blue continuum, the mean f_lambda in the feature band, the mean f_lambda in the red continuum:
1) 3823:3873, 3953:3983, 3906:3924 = -0.03 mag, 2.89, 3.03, 2.98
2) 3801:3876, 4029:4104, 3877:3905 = 0.01 mag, 2.91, 2.96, 3.24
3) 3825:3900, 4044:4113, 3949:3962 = 0.04 mag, 2.92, 2.95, 3.24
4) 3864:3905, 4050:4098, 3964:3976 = 0.04 mag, 2.93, 2.97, 3.27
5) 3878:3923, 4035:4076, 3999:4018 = 0.01 mag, 2.99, 3.15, 3.27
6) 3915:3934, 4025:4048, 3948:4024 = 0.01 mag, 2.96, 3.06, 3.2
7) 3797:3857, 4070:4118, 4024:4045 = -0.01 mag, 2.92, 3.19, 3.22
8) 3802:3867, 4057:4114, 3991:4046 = 0.00 mag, 2.91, 3.15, 3.22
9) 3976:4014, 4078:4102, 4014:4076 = -0.02 mag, 3.11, 3.23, 3.24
